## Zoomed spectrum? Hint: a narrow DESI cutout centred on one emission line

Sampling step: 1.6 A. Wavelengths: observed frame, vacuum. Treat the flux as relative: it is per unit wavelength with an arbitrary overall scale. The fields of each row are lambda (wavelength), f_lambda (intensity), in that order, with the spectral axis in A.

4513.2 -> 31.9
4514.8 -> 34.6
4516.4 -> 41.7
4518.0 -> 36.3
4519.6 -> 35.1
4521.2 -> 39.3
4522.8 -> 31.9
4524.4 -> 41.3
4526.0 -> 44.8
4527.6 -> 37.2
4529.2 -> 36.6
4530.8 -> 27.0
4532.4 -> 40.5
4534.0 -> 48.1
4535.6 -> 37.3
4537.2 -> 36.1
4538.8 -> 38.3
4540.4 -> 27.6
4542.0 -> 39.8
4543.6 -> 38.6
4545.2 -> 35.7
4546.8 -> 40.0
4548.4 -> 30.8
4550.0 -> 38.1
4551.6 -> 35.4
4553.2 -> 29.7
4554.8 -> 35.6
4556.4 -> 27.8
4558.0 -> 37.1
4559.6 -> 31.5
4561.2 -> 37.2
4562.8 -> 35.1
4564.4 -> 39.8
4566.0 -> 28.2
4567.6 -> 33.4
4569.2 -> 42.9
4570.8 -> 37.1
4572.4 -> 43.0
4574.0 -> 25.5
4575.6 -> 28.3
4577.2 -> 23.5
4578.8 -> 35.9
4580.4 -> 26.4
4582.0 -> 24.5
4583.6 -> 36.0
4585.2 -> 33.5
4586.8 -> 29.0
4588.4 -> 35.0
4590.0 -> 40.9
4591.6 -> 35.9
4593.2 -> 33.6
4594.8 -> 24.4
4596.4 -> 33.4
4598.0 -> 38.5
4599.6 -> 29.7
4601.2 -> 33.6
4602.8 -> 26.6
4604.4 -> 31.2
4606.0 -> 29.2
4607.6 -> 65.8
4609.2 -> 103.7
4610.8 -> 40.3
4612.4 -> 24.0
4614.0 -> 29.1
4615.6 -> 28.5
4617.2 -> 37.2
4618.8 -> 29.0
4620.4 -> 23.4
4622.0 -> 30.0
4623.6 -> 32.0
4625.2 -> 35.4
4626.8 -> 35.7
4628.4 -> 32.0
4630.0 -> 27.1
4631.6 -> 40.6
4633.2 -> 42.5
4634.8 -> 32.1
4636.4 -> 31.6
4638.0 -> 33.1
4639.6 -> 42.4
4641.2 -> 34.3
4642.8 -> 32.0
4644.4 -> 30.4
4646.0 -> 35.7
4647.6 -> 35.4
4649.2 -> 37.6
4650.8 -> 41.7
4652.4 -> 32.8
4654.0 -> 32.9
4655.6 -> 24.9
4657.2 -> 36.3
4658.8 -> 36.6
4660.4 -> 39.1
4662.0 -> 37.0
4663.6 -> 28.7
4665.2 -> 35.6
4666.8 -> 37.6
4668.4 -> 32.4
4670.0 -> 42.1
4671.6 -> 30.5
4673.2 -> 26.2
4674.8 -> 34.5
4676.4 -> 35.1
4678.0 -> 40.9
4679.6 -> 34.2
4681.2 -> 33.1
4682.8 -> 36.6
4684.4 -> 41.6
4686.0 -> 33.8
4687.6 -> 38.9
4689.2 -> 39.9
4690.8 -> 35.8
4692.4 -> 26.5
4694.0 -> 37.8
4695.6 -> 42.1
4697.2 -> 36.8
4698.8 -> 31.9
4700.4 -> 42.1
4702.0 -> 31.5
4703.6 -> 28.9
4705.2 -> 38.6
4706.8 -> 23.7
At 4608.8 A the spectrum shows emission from H-gamma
